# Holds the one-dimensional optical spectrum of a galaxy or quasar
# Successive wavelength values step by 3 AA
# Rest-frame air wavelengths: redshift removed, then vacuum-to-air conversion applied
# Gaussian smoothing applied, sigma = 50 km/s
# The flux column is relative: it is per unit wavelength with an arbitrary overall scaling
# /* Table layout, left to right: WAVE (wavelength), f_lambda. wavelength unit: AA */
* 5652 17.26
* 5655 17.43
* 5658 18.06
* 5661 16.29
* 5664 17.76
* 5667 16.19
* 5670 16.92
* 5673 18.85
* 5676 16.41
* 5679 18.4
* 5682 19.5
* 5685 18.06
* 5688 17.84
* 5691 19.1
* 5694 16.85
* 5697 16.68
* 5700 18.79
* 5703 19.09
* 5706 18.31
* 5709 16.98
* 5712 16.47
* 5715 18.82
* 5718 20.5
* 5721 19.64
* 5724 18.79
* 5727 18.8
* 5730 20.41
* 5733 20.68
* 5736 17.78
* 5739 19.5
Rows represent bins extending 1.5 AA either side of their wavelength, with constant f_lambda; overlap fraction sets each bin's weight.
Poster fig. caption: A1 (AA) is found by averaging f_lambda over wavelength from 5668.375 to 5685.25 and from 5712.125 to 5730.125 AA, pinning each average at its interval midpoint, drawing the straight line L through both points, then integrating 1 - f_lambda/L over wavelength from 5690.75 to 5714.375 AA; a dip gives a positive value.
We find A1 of 1.2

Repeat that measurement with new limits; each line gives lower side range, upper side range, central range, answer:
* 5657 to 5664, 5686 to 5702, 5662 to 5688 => -0.3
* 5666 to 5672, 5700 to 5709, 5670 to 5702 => -0.8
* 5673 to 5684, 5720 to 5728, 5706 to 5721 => 0.4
